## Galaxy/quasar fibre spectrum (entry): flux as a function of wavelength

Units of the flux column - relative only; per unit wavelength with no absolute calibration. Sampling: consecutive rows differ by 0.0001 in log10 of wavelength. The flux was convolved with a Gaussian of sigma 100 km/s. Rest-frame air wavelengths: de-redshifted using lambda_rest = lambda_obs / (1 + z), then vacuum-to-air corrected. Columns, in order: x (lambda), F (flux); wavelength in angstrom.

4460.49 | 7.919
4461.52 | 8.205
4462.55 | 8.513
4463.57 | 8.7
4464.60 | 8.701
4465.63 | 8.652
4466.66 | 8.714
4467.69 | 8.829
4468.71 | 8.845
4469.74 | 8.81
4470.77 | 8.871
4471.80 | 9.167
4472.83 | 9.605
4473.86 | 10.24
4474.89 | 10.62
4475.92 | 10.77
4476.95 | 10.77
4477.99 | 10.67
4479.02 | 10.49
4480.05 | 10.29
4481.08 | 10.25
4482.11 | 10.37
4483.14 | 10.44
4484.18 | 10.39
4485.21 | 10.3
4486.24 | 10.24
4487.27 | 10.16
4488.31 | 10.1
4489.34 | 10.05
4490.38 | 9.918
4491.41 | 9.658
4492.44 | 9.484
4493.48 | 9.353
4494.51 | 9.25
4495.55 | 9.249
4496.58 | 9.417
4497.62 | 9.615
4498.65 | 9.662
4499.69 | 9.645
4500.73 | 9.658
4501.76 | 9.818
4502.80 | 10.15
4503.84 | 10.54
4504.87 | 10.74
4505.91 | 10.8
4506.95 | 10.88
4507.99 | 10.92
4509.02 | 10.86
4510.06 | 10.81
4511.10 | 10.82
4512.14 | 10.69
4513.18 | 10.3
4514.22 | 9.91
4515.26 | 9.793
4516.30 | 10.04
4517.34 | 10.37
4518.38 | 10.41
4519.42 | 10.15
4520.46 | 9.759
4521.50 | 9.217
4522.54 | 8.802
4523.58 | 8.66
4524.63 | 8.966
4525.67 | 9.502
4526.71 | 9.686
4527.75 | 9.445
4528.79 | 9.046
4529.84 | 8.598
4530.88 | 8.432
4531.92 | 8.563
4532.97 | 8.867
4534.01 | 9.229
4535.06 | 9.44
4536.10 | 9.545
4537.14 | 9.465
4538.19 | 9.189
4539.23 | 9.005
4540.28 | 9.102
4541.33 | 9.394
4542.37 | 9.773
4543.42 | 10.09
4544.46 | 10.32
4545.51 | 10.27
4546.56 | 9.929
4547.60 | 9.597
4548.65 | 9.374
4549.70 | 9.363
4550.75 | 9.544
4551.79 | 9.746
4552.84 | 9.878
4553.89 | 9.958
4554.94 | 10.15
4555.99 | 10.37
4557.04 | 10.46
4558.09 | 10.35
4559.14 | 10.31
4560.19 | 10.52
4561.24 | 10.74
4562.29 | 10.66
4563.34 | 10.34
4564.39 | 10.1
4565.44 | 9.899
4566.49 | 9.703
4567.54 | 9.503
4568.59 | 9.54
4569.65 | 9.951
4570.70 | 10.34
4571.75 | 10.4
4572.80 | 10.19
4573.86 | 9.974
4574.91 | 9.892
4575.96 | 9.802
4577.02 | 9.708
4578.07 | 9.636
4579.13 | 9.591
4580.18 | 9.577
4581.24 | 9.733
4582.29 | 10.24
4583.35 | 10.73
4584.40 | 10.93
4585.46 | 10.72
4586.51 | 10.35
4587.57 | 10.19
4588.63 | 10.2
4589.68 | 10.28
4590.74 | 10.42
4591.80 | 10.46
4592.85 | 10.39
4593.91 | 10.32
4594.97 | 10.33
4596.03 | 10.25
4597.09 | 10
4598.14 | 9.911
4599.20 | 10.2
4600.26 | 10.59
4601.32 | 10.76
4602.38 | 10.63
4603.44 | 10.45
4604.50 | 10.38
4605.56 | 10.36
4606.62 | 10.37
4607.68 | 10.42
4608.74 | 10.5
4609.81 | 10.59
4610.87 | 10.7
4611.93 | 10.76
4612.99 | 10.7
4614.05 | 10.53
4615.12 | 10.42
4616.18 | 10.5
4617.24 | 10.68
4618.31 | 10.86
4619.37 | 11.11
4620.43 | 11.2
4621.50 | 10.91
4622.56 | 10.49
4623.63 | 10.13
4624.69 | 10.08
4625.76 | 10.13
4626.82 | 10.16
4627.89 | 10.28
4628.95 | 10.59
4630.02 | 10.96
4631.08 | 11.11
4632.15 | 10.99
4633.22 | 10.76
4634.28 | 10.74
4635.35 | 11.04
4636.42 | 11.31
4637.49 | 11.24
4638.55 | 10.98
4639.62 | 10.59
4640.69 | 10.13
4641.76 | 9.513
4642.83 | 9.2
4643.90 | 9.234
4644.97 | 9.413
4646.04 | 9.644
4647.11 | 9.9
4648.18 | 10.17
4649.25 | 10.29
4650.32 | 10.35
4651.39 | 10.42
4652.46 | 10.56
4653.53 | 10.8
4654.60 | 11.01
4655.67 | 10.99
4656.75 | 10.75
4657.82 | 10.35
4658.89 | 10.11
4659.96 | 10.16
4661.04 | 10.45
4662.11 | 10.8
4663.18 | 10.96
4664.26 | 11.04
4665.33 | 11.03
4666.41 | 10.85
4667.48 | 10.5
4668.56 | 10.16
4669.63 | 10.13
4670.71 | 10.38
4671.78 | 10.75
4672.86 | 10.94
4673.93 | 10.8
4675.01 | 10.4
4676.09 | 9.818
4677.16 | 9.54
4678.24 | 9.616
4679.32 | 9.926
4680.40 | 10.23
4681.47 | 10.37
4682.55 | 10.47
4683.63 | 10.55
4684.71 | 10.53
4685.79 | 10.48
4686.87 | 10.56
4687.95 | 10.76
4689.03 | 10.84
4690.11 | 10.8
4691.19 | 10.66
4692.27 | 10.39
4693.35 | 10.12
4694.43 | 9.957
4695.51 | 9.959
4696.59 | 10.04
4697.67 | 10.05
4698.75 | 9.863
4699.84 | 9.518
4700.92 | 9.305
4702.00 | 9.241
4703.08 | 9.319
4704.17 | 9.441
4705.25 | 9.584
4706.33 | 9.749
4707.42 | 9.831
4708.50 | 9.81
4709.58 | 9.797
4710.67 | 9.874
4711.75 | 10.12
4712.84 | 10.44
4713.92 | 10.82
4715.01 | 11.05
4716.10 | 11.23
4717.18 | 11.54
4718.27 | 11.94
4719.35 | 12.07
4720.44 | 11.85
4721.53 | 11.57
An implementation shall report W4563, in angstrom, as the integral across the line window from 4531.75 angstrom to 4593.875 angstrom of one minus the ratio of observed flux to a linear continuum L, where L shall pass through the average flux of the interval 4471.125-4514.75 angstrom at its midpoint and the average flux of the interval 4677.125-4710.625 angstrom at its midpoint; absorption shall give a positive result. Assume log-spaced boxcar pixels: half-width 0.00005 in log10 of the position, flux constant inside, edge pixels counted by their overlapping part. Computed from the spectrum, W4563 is 1.1 angstrom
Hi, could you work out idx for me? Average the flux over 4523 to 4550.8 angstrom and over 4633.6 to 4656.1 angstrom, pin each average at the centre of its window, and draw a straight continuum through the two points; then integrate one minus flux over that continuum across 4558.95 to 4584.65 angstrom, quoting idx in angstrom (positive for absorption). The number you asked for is -1.1 angstrom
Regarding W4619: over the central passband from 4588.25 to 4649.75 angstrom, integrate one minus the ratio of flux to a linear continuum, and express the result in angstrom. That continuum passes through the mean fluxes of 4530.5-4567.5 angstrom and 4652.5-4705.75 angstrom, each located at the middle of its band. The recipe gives -2.3 angstrom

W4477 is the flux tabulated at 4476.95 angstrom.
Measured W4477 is 10.77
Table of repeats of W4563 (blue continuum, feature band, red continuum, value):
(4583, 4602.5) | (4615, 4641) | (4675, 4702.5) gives -1.0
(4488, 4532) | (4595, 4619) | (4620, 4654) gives -0.5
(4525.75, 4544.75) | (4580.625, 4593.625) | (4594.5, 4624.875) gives -0.3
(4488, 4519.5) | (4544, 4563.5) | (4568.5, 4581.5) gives -0.3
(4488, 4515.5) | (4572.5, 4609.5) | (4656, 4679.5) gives 0.1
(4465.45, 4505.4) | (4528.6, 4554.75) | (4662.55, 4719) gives 1.4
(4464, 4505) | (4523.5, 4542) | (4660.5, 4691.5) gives 1.6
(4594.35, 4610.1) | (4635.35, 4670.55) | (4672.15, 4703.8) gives -0.6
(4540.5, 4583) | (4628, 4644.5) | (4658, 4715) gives -0.7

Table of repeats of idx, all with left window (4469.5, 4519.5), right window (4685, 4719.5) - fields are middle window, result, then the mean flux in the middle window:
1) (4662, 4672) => -0.4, 10.7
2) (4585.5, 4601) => -0.2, 10.3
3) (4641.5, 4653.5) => 0.4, 9.93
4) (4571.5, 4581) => 0.3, 9.84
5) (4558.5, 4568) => 0.0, 10.2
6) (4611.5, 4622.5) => -0.6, 10.8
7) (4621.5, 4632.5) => -0.3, 10.5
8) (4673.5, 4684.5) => 0.1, 10.2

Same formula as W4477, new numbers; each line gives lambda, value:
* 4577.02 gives 9.708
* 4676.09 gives 9.818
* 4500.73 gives 9.658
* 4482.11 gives 10.37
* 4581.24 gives 9.733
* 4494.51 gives 9.25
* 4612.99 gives 10.7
